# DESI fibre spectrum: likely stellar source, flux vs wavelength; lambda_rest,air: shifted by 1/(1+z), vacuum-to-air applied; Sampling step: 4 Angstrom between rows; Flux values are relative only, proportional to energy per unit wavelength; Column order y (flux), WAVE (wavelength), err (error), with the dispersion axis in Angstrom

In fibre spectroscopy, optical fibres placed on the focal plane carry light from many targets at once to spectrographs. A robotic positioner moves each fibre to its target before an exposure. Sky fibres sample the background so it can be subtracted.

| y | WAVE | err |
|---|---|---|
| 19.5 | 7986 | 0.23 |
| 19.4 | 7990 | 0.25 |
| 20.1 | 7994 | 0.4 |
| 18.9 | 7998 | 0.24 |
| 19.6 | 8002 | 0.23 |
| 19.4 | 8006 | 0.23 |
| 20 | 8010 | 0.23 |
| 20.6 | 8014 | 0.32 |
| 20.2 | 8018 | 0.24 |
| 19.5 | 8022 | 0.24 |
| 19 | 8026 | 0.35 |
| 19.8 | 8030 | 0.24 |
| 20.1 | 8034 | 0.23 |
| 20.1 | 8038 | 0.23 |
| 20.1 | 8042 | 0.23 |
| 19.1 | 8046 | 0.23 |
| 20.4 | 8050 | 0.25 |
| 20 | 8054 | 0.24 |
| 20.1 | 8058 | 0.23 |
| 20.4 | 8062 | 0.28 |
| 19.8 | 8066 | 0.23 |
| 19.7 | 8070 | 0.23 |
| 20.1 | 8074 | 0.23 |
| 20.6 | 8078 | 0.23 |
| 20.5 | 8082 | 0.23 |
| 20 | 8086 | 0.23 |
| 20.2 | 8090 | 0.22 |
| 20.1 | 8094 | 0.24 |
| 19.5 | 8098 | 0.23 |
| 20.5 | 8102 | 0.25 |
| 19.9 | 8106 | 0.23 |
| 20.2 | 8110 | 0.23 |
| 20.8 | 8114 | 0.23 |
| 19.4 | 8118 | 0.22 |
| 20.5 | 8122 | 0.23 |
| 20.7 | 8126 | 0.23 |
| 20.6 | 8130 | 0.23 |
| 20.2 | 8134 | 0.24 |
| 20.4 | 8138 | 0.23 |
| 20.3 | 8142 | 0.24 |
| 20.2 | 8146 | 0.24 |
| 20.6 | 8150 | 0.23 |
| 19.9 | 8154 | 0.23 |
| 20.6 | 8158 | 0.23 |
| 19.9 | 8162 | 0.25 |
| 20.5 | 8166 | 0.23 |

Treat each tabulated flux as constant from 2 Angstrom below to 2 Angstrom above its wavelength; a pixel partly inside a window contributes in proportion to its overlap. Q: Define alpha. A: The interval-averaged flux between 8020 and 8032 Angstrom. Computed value 19.4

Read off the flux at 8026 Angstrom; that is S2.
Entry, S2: 19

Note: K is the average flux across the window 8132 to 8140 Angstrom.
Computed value 20.3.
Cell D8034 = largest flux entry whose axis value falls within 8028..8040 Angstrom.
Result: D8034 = 20.1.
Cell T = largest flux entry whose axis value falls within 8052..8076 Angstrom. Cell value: 20.4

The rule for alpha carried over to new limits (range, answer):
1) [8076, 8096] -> 20.3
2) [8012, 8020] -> 20.4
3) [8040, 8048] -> 19.6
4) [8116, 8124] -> 19.9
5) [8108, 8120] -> 20.1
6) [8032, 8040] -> 20.1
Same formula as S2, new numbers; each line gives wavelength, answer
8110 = 20.2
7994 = 20.1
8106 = 19.9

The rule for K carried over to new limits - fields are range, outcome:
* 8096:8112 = 20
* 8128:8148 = 20.3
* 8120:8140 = 20.5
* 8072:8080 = 20.4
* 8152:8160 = 20.2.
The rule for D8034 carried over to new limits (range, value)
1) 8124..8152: 20.7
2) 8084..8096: 20.2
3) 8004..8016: 20.6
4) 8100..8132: 20.8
